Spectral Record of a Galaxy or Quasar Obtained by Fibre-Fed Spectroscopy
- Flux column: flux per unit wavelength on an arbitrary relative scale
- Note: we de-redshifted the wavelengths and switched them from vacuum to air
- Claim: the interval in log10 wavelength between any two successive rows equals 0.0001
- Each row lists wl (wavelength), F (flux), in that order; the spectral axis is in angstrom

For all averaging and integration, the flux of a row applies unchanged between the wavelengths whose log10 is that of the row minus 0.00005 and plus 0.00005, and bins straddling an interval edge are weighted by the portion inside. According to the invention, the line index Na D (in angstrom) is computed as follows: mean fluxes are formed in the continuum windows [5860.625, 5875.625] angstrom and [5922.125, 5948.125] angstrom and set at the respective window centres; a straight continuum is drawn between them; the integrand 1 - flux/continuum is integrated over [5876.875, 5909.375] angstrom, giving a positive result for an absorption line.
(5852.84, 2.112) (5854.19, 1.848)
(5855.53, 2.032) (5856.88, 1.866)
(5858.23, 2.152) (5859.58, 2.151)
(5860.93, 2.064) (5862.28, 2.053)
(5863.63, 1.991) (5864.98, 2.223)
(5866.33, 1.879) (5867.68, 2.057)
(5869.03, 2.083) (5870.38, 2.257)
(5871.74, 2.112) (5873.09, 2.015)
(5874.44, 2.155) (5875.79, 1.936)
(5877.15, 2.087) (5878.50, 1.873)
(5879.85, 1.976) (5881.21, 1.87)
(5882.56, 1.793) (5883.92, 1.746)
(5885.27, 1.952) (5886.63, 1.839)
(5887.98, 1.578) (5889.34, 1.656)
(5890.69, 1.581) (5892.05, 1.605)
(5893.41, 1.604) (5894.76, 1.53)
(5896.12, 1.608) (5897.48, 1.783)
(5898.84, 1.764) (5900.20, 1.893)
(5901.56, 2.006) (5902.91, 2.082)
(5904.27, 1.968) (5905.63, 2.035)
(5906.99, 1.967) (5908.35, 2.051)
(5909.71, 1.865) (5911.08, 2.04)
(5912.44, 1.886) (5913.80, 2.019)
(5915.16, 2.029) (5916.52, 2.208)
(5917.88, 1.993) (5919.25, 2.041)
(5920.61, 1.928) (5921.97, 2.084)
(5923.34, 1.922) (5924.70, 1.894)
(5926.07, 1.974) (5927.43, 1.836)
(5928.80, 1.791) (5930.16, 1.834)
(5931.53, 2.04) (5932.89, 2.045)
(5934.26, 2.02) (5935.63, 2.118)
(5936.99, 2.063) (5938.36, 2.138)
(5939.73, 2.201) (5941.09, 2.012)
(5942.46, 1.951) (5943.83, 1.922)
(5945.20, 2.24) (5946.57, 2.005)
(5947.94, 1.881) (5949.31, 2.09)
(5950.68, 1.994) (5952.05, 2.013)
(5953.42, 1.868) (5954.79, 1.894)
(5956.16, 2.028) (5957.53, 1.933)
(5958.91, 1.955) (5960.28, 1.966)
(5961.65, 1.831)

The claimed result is 3.5 angstrom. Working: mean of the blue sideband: 2.08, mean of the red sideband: 2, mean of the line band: 1.82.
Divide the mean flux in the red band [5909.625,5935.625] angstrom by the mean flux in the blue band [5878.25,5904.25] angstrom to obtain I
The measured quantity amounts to 1.1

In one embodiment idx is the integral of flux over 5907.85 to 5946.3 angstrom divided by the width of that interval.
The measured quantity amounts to 2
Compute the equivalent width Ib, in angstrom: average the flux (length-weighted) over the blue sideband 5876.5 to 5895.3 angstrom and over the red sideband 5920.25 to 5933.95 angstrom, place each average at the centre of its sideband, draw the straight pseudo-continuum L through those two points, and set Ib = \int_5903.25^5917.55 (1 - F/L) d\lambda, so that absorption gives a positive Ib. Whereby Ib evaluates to -1.08 angstrom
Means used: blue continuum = 1.77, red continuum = 1.94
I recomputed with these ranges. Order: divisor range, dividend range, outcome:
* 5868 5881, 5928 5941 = 0.99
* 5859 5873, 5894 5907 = 0.89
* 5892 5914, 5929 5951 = 1.09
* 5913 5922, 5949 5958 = 0.97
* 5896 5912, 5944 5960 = 1.03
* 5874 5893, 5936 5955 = 1.11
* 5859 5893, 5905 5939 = 1.03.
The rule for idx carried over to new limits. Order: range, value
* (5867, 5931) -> 1.91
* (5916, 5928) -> 1.98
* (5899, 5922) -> 2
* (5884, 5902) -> 1.72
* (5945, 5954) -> 2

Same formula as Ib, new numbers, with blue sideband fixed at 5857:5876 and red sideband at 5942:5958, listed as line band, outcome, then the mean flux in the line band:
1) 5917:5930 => 0.5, 1.94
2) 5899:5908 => 0.2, 1.98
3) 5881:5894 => 2.1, 1.72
